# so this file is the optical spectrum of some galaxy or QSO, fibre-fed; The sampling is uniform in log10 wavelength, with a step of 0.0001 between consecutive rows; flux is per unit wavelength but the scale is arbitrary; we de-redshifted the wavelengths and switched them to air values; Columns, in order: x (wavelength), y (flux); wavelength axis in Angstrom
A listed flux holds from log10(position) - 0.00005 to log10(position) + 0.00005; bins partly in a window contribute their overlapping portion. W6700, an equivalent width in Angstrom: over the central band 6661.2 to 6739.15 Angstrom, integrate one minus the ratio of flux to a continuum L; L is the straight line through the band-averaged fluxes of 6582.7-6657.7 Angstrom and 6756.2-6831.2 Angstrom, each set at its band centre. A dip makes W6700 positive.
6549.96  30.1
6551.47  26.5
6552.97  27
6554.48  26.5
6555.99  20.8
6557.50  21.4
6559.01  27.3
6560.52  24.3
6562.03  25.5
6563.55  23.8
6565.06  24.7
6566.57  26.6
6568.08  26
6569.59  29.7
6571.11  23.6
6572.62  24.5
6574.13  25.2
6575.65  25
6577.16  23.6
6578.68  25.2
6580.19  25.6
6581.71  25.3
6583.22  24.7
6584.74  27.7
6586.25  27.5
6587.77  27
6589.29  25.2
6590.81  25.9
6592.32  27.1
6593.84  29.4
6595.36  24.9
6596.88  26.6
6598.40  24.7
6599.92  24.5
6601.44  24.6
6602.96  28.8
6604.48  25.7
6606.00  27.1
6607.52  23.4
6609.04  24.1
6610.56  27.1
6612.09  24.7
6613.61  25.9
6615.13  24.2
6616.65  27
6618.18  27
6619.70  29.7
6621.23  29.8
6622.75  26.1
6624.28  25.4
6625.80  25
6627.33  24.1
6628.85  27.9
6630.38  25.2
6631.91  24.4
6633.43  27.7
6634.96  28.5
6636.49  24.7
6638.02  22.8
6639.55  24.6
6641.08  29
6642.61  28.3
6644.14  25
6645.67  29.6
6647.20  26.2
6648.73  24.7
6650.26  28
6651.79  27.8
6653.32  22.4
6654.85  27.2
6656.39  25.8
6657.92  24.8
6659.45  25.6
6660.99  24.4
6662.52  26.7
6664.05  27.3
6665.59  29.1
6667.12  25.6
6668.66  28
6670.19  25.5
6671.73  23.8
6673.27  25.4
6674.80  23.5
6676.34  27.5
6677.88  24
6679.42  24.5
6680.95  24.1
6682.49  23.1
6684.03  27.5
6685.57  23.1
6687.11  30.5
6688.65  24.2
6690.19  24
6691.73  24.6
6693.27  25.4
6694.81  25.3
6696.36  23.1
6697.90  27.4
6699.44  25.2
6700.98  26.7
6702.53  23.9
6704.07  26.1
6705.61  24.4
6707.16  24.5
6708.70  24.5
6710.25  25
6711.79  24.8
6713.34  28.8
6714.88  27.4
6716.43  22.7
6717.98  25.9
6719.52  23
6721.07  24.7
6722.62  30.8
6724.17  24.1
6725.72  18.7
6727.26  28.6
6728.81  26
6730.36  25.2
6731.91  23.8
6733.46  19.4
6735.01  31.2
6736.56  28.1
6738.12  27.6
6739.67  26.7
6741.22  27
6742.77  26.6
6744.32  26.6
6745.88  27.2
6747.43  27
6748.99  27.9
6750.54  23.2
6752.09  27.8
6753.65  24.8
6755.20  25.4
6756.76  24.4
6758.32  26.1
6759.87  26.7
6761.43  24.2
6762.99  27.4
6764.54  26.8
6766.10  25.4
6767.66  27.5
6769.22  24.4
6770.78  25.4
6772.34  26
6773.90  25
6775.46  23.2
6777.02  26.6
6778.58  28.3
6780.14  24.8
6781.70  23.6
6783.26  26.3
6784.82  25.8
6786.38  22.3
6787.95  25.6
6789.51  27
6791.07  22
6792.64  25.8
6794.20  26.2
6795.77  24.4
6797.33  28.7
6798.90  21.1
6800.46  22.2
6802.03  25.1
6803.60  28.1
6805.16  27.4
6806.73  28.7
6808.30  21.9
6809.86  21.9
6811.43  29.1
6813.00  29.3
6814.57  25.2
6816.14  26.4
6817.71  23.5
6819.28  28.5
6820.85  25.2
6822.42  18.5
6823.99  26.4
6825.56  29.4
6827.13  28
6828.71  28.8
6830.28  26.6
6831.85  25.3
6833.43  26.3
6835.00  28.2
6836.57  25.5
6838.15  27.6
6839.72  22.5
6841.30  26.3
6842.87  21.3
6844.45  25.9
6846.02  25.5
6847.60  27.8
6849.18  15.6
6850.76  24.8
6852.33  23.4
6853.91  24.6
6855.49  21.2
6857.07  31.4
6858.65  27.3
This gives 1.4 Angstrom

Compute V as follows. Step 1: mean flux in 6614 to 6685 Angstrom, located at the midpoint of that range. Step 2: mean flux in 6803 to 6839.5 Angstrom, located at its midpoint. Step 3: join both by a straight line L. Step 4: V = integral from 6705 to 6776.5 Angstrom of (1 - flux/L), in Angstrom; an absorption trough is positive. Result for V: 1.3 Angstrom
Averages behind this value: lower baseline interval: 26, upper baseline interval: 26.3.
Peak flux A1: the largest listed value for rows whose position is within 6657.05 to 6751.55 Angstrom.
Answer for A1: 31.2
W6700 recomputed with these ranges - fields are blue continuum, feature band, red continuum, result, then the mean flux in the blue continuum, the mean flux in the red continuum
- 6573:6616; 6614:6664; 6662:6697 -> -1.28 Angstrom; 25.7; 25.5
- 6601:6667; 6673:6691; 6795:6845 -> 0.68 Angstrom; 26.2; 25.7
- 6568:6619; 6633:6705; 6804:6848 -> 0.29 Angstrom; 25.8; 26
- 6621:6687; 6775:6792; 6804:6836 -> 0.71 Angstrom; 25.9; 26.3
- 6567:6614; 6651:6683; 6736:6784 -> 0.46 Angstrom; 25.8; 26.1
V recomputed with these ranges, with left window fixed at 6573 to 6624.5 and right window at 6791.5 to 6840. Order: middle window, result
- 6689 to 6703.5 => 0.5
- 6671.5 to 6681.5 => 0.5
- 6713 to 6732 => 0.4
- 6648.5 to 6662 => 0.2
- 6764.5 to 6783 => 0.3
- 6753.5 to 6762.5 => 0.2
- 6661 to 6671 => -0.3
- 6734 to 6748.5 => -0.8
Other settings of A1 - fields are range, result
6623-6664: 29.6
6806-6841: 29.4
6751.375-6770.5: 27.8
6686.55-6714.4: 30.5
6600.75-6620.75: 29.7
